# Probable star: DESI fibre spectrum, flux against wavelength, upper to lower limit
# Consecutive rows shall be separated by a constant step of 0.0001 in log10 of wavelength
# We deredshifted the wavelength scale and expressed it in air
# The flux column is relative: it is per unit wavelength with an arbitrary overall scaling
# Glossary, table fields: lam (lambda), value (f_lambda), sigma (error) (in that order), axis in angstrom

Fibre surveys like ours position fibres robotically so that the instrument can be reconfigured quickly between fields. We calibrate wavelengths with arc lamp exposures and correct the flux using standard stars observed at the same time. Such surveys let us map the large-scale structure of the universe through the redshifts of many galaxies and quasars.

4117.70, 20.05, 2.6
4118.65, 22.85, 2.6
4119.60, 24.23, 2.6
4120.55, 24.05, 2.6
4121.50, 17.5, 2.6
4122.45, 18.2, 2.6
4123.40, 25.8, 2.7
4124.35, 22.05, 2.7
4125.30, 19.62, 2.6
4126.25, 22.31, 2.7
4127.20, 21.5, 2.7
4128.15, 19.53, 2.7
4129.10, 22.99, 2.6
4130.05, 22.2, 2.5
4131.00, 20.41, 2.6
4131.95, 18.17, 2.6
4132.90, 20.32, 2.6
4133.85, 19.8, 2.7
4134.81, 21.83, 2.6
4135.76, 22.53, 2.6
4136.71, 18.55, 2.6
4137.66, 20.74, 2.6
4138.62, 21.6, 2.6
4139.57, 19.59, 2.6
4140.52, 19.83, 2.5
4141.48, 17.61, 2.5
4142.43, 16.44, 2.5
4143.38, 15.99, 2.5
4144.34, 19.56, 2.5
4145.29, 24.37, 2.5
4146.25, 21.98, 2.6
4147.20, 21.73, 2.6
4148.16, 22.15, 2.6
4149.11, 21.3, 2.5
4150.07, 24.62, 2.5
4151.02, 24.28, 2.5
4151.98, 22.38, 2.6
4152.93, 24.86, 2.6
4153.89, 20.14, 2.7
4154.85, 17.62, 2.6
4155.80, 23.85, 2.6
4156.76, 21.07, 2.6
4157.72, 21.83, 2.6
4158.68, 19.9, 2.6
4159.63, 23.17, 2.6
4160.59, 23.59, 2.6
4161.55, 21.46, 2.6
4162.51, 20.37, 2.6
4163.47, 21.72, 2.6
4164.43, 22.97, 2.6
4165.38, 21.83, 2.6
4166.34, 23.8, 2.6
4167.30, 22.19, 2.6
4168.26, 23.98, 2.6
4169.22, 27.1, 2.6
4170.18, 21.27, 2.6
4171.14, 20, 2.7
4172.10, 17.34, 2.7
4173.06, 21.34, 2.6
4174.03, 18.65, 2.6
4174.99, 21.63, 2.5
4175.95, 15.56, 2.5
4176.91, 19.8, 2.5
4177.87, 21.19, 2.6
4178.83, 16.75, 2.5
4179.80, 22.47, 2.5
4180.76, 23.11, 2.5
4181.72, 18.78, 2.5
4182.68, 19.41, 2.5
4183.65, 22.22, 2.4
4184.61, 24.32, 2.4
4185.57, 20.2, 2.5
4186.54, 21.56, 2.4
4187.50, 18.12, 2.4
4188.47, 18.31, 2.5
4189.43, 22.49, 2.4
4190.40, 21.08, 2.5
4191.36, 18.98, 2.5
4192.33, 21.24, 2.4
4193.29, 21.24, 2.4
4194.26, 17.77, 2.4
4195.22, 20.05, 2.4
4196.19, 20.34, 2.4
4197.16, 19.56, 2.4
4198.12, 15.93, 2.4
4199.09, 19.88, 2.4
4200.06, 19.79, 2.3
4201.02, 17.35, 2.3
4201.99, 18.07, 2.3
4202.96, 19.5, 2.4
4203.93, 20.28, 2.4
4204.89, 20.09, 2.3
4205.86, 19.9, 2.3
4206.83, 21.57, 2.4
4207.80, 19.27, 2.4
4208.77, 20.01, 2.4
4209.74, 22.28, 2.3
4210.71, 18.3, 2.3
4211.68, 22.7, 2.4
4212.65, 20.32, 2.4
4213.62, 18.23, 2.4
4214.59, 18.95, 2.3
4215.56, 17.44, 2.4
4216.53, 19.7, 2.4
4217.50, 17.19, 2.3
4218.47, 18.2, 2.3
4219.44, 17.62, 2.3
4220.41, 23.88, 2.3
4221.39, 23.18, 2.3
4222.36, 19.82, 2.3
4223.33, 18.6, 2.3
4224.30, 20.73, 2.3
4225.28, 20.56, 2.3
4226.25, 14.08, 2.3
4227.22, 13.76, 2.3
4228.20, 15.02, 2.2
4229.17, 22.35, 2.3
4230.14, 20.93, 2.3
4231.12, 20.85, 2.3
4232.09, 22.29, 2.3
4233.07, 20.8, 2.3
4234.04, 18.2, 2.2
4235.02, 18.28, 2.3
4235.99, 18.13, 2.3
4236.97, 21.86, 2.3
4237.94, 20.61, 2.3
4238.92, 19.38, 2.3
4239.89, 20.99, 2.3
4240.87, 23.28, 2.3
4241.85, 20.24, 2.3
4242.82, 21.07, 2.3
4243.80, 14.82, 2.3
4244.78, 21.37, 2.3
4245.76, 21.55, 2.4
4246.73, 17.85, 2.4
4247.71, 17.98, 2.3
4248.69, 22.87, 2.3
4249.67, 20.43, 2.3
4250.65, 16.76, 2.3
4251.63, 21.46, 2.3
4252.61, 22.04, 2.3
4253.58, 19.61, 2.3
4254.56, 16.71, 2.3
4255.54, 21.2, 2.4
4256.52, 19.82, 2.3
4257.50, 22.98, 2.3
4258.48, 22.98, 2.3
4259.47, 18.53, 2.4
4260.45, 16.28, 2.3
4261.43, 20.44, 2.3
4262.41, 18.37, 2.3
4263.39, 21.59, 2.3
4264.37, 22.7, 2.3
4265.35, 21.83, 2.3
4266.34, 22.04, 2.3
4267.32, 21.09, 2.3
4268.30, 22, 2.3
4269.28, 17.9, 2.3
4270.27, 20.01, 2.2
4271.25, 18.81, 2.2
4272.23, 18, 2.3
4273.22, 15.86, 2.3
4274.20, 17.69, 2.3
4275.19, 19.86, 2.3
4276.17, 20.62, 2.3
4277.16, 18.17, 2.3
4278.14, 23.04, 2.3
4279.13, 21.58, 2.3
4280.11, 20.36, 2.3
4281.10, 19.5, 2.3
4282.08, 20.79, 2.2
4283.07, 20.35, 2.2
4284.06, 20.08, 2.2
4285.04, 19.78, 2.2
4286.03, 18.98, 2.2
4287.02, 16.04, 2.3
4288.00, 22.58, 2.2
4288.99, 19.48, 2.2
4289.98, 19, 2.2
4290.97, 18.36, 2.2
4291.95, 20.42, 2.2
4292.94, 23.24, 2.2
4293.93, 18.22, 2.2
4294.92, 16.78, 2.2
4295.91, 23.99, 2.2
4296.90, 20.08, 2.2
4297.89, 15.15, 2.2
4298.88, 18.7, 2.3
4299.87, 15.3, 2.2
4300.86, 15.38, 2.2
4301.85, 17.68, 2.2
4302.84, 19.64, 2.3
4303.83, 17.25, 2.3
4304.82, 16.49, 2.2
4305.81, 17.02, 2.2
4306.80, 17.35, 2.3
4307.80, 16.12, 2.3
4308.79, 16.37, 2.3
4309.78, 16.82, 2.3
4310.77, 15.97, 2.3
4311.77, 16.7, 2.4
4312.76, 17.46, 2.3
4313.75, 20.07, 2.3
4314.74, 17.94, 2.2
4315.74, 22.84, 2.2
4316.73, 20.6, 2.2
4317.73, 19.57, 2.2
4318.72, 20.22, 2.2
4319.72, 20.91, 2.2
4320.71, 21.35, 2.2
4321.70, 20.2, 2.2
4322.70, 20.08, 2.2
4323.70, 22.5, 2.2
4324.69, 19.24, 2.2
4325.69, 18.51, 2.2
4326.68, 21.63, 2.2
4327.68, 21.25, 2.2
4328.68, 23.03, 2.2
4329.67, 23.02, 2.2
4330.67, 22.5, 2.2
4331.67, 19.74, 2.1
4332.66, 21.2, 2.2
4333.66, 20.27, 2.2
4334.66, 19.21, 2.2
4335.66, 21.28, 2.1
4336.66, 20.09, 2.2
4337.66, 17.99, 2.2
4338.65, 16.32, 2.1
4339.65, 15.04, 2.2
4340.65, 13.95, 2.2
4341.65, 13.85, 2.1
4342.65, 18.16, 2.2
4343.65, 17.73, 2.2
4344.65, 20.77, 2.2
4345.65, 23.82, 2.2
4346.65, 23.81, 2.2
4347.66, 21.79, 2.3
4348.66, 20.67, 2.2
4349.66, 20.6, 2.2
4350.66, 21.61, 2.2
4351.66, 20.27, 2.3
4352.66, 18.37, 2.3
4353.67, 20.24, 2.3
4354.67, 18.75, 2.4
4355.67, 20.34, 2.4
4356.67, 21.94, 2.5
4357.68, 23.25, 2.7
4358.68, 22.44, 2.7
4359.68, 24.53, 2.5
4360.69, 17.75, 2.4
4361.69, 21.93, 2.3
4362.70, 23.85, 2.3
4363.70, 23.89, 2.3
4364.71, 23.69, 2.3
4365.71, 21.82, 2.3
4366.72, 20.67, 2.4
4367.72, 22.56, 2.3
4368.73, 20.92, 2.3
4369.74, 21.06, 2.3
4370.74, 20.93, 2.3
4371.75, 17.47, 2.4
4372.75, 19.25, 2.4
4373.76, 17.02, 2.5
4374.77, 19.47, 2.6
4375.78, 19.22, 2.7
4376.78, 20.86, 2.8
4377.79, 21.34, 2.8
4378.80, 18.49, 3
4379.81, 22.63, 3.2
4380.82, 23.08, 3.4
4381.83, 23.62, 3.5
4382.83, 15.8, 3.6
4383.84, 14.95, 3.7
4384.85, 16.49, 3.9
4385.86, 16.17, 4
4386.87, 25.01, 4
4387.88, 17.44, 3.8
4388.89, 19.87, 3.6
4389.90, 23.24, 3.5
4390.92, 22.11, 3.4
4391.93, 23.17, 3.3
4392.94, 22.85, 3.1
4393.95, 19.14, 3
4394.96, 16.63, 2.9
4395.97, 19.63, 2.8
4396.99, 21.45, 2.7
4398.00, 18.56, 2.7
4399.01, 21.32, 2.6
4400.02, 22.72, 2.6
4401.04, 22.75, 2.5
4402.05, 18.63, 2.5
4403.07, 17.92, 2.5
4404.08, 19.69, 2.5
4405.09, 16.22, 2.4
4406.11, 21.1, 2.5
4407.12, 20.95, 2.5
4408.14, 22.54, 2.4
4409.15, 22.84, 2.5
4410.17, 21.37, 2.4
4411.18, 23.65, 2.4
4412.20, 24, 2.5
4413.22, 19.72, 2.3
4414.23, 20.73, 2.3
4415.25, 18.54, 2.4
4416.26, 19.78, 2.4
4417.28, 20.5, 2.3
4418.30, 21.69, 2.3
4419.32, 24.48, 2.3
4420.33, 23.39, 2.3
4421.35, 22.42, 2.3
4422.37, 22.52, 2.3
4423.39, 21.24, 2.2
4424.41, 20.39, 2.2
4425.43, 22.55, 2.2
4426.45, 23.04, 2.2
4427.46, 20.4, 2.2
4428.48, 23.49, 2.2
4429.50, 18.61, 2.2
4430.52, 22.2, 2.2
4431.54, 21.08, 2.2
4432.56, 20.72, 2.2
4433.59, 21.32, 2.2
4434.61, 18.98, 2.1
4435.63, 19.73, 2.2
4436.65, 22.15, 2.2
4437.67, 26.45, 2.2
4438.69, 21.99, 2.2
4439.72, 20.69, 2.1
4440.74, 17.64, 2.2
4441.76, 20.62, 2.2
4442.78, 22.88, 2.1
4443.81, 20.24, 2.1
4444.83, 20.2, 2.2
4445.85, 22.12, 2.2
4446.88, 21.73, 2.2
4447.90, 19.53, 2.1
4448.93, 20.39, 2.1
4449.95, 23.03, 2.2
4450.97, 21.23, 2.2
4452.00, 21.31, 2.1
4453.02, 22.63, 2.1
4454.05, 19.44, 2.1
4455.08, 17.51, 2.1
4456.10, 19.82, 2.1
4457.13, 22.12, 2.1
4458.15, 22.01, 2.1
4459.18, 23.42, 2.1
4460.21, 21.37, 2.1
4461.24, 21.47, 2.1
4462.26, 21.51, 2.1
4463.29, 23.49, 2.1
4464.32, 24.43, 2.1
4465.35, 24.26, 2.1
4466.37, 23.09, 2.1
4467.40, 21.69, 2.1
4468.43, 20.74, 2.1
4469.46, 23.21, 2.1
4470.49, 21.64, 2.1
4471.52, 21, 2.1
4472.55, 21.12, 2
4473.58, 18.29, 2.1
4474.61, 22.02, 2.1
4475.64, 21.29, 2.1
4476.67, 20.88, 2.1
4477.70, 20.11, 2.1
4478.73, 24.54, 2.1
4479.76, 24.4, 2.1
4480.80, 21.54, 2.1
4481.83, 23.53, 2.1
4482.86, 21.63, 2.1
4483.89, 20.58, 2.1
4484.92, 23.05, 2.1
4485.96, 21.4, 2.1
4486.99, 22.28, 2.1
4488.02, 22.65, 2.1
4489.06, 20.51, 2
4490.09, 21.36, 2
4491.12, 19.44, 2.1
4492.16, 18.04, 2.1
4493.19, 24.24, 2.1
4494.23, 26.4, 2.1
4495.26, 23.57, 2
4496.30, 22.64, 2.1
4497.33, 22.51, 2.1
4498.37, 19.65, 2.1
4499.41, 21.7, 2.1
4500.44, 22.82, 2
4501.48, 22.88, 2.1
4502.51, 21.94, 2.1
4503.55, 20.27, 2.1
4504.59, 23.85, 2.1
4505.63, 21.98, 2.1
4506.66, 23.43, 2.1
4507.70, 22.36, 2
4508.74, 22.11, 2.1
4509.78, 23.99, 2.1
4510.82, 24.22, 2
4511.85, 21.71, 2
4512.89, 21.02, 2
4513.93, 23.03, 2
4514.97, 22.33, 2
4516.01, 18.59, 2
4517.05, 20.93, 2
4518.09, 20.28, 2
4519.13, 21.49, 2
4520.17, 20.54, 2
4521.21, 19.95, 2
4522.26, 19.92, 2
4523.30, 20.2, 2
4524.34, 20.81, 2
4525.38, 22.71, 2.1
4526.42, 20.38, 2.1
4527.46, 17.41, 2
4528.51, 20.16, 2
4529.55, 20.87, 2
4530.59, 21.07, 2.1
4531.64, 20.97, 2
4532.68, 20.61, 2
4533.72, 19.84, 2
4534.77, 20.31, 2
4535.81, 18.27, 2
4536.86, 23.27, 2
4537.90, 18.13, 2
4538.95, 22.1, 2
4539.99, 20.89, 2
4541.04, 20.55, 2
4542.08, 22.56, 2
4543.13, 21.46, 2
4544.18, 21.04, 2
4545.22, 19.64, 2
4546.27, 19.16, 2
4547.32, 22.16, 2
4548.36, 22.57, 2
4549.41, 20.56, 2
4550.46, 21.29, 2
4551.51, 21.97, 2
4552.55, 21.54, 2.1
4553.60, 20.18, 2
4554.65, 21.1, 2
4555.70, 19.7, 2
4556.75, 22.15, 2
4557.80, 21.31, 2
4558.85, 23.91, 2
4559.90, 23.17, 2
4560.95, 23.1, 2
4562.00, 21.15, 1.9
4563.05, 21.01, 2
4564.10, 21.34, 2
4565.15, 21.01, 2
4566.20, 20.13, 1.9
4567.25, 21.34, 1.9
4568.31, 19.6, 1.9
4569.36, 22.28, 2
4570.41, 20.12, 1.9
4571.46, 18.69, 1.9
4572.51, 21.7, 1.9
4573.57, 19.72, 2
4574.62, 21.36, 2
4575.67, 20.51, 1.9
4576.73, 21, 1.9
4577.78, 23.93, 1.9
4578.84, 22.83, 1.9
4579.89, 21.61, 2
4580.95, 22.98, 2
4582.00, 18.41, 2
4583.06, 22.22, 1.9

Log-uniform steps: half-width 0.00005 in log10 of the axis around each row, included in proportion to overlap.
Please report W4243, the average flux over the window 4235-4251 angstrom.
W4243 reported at 19.9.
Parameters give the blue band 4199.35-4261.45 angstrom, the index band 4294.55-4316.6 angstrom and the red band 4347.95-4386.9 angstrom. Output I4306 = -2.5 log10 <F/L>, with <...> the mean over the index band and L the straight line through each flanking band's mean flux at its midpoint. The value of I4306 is 0.134 mag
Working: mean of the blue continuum 19.7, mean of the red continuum 20.5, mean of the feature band 17.8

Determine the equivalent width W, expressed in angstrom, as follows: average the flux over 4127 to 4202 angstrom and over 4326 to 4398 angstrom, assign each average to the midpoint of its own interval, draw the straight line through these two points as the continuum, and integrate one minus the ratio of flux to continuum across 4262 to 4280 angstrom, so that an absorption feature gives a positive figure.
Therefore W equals 0.4 angstrom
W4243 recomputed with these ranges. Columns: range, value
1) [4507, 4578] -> 21.1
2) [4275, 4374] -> 19.8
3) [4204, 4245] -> 19.7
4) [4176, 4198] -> 20.2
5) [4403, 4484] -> 21.5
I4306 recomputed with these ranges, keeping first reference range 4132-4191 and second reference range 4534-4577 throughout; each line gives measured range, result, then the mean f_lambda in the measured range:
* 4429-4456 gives 0.01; 20.9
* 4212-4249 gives 0.08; 19.6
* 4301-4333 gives 0.09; 19.4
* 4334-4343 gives 0.21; 17.4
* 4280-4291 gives 0.08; 19.6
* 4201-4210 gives 0.06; 19.9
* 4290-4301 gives 0.12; 18.8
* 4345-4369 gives -0.03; 21.6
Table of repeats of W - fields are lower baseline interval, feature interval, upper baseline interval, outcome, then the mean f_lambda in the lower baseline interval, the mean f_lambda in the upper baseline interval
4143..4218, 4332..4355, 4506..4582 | 1.6 angstrom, 20.7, 21.2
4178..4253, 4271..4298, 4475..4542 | 0.8 angstrom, 19.8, 21.5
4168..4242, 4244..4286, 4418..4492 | 0.6 angstrom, 19.9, 21.6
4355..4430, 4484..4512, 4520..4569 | -1.8 angstrom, 20.9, 20.9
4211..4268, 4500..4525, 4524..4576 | -1.1 angstrom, 19.9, 20.9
